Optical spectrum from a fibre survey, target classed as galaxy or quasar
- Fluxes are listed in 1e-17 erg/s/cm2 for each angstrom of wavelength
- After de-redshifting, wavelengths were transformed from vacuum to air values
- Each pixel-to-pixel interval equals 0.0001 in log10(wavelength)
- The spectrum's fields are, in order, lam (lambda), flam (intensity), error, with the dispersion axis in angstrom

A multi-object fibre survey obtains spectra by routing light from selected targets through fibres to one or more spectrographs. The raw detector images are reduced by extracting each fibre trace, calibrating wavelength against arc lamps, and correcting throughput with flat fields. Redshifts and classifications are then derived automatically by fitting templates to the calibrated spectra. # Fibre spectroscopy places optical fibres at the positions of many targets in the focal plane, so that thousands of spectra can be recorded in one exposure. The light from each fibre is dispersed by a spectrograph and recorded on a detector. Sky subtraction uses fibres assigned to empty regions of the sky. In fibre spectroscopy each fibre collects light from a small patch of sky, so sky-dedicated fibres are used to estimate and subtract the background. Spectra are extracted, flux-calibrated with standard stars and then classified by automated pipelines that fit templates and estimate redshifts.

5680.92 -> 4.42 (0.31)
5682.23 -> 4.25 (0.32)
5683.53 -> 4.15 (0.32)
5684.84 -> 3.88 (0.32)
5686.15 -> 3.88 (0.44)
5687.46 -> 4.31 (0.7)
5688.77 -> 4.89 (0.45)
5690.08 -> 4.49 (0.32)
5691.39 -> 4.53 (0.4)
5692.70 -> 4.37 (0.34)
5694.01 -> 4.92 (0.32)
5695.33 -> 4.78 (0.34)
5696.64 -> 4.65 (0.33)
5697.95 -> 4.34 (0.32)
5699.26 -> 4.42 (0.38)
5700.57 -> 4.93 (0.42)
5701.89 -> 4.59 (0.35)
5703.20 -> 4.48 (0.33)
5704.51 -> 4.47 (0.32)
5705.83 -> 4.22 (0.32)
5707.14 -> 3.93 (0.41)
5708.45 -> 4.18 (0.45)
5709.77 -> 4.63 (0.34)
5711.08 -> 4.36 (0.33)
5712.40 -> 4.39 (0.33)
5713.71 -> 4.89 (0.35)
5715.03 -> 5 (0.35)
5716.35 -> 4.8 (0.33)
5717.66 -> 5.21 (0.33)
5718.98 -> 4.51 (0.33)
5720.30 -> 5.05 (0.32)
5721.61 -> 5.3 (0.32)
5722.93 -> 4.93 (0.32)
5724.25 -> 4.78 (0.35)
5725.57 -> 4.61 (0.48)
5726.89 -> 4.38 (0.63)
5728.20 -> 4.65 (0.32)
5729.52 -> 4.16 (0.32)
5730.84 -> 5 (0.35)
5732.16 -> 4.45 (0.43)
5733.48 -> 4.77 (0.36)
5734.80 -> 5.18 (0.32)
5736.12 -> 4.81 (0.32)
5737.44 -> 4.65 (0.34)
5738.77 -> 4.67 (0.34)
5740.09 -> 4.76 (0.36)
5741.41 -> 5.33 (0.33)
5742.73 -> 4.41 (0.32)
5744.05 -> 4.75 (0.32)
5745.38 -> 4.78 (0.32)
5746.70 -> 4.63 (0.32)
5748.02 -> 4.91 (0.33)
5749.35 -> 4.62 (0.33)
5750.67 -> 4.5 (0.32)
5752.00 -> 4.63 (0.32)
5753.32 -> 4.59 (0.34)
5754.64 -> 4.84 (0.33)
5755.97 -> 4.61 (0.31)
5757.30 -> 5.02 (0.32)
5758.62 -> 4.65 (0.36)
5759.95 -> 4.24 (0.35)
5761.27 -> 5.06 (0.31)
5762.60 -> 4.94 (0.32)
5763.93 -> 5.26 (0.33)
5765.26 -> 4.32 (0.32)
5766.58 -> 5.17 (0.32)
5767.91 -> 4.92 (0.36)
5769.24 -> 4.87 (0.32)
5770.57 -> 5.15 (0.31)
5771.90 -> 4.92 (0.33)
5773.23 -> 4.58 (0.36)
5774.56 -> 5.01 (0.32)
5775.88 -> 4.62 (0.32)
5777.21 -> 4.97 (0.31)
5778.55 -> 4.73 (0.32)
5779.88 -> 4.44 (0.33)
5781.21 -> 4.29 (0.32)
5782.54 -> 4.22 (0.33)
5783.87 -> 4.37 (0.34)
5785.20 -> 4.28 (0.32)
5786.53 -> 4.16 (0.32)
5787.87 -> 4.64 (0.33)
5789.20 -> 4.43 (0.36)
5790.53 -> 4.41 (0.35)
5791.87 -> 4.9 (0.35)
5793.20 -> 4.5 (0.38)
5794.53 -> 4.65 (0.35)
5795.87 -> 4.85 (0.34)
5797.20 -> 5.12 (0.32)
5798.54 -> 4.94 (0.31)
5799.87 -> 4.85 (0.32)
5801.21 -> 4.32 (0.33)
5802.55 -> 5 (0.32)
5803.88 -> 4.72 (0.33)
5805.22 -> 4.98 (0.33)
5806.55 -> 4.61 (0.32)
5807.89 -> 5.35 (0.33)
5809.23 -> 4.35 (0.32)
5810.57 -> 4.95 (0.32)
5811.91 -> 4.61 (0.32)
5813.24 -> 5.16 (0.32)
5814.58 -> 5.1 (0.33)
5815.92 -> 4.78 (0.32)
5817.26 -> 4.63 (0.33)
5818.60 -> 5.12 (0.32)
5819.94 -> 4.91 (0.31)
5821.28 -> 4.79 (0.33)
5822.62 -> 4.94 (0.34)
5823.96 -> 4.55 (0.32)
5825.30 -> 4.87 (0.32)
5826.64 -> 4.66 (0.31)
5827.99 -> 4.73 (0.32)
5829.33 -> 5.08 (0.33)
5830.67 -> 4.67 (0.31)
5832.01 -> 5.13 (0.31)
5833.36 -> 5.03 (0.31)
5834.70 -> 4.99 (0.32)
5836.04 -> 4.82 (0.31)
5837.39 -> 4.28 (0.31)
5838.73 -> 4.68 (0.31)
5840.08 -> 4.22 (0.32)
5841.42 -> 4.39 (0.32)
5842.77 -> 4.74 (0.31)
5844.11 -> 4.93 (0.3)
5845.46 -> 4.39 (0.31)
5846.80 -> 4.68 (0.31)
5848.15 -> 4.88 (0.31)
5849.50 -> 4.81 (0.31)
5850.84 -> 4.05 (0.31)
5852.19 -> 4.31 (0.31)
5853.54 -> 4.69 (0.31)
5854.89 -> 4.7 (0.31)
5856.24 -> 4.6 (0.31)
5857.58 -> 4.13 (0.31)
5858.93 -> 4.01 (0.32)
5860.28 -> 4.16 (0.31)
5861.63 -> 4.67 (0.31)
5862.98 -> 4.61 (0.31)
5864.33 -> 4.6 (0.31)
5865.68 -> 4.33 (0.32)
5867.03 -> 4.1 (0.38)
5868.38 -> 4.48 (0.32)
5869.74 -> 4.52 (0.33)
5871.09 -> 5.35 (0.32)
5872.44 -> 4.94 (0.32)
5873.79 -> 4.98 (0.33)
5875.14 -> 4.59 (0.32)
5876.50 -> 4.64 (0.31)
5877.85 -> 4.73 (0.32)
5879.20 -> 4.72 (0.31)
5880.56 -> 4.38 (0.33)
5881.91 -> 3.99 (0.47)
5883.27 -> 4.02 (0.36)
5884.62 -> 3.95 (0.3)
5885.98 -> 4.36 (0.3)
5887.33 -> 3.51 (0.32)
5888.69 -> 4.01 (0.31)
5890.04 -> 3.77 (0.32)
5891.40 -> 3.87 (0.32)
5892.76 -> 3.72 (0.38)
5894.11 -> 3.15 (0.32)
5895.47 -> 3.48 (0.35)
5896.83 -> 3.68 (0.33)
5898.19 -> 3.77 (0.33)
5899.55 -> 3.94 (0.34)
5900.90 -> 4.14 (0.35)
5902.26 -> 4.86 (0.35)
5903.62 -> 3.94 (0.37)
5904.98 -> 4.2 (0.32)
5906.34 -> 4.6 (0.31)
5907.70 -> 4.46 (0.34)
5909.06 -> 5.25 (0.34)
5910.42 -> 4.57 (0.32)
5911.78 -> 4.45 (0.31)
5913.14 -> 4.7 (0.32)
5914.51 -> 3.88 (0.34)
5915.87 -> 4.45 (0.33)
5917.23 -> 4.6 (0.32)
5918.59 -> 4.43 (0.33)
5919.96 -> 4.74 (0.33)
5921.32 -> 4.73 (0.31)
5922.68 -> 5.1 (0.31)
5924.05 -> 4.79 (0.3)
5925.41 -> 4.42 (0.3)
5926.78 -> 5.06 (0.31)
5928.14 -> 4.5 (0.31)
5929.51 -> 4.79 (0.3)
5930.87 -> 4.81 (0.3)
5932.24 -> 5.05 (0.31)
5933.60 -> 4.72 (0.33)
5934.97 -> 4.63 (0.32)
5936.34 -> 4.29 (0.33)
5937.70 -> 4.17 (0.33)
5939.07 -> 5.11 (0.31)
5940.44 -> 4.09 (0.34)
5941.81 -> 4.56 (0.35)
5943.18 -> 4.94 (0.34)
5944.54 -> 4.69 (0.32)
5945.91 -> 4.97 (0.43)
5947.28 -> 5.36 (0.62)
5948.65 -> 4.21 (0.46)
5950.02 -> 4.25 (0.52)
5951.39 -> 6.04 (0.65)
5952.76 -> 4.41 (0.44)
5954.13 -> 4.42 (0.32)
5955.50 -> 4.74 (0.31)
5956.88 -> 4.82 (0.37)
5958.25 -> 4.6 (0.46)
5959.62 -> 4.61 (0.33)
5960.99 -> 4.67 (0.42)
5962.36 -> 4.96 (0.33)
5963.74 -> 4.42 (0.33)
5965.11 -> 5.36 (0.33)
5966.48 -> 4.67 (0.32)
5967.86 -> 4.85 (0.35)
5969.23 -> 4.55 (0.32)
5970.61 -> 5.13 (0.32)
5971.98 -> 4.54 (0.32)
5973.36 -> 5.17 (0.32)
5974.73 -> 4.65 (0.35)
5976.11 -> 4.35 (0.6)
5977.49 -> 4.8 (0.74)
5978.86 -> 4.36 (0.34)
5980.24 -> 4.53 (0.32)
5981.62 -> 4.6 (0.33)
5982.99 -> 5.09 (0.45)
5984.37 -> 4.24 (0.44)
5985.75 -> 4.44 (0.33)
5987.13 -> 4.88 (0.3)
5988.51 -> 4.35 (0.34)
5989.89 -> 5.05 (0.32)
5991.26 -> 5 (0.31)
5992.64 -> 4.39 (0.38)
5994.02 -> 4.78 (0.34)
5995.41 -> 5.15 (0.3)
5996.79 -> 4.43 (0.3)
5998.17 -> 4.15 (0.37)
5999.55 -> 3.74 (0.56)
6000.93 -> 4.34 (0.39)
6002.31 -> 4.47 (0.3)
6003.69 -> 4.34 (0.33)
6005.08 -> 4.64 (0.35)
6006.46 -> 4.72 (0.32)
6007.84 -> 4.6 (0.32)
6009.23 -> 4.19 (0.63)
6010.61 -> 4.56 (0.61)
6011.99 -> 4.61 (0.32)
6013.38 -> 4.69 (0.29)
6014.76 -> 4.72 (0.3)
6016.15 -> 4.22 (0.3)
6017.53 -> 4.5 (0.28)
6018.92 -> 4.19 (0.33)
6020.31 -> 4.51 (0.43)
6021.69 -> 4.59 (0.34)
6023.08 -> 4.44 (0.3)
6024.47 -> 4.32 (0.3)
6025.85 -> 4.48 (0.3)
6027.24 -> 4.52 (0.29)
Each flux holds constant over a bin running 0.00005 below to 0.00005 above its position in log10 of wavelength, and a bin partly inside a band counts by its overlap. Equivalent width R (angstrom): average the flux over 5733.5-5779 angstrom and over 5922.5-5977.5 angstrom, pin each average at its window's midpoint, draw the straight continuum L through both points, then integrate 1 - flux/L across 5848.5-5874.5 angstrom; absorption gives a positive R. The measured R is 1.25 angstrom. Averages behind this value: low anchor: 4.8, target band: 4.53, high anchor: 4.73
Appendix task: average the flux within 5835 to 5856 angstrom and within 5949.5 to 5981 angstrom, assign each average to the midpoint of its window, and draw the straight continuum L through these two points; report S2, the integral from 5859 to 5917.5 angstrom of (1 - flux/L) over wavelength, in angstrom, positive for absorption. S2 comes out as 4.22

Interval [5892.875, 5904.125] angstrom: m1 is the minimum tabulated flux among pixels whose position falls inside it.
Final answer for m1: 3.15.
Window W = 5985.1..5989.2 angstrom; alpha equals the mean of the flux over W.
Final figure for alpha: 4.55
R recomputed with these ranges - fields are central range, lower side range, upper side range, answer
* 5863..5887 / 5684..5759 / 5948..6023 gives 0.65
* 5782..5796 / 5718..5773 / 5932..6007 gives 0.80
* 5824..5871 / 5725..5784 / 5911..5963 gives 1.06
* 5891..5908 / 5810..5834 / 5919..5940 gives 2.79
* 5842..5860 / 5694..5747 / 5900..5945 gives 0.39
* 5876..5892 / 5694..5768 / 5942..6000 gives 1.85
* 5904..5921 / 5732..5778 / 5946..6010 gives 0.63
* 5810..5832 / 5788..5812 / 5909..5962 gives -0.53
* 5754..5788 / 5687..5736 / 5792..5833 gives 0.35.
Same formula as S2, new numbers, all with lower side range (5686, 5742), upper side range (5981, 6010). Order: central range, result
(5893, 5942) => 1.5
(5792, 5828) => -1.6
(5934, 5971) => -1.2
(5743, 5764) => -0.4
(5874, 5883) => 0.2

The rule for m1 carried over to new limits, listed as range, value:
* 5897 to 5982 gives 3.77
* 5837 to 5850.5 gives 4.22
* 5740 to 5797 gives 4.16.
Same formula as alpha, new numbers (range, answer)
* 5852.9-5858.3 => 4.53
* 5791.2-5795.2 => 4.69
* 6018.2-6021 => 4.34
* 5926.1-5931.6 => 4.79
